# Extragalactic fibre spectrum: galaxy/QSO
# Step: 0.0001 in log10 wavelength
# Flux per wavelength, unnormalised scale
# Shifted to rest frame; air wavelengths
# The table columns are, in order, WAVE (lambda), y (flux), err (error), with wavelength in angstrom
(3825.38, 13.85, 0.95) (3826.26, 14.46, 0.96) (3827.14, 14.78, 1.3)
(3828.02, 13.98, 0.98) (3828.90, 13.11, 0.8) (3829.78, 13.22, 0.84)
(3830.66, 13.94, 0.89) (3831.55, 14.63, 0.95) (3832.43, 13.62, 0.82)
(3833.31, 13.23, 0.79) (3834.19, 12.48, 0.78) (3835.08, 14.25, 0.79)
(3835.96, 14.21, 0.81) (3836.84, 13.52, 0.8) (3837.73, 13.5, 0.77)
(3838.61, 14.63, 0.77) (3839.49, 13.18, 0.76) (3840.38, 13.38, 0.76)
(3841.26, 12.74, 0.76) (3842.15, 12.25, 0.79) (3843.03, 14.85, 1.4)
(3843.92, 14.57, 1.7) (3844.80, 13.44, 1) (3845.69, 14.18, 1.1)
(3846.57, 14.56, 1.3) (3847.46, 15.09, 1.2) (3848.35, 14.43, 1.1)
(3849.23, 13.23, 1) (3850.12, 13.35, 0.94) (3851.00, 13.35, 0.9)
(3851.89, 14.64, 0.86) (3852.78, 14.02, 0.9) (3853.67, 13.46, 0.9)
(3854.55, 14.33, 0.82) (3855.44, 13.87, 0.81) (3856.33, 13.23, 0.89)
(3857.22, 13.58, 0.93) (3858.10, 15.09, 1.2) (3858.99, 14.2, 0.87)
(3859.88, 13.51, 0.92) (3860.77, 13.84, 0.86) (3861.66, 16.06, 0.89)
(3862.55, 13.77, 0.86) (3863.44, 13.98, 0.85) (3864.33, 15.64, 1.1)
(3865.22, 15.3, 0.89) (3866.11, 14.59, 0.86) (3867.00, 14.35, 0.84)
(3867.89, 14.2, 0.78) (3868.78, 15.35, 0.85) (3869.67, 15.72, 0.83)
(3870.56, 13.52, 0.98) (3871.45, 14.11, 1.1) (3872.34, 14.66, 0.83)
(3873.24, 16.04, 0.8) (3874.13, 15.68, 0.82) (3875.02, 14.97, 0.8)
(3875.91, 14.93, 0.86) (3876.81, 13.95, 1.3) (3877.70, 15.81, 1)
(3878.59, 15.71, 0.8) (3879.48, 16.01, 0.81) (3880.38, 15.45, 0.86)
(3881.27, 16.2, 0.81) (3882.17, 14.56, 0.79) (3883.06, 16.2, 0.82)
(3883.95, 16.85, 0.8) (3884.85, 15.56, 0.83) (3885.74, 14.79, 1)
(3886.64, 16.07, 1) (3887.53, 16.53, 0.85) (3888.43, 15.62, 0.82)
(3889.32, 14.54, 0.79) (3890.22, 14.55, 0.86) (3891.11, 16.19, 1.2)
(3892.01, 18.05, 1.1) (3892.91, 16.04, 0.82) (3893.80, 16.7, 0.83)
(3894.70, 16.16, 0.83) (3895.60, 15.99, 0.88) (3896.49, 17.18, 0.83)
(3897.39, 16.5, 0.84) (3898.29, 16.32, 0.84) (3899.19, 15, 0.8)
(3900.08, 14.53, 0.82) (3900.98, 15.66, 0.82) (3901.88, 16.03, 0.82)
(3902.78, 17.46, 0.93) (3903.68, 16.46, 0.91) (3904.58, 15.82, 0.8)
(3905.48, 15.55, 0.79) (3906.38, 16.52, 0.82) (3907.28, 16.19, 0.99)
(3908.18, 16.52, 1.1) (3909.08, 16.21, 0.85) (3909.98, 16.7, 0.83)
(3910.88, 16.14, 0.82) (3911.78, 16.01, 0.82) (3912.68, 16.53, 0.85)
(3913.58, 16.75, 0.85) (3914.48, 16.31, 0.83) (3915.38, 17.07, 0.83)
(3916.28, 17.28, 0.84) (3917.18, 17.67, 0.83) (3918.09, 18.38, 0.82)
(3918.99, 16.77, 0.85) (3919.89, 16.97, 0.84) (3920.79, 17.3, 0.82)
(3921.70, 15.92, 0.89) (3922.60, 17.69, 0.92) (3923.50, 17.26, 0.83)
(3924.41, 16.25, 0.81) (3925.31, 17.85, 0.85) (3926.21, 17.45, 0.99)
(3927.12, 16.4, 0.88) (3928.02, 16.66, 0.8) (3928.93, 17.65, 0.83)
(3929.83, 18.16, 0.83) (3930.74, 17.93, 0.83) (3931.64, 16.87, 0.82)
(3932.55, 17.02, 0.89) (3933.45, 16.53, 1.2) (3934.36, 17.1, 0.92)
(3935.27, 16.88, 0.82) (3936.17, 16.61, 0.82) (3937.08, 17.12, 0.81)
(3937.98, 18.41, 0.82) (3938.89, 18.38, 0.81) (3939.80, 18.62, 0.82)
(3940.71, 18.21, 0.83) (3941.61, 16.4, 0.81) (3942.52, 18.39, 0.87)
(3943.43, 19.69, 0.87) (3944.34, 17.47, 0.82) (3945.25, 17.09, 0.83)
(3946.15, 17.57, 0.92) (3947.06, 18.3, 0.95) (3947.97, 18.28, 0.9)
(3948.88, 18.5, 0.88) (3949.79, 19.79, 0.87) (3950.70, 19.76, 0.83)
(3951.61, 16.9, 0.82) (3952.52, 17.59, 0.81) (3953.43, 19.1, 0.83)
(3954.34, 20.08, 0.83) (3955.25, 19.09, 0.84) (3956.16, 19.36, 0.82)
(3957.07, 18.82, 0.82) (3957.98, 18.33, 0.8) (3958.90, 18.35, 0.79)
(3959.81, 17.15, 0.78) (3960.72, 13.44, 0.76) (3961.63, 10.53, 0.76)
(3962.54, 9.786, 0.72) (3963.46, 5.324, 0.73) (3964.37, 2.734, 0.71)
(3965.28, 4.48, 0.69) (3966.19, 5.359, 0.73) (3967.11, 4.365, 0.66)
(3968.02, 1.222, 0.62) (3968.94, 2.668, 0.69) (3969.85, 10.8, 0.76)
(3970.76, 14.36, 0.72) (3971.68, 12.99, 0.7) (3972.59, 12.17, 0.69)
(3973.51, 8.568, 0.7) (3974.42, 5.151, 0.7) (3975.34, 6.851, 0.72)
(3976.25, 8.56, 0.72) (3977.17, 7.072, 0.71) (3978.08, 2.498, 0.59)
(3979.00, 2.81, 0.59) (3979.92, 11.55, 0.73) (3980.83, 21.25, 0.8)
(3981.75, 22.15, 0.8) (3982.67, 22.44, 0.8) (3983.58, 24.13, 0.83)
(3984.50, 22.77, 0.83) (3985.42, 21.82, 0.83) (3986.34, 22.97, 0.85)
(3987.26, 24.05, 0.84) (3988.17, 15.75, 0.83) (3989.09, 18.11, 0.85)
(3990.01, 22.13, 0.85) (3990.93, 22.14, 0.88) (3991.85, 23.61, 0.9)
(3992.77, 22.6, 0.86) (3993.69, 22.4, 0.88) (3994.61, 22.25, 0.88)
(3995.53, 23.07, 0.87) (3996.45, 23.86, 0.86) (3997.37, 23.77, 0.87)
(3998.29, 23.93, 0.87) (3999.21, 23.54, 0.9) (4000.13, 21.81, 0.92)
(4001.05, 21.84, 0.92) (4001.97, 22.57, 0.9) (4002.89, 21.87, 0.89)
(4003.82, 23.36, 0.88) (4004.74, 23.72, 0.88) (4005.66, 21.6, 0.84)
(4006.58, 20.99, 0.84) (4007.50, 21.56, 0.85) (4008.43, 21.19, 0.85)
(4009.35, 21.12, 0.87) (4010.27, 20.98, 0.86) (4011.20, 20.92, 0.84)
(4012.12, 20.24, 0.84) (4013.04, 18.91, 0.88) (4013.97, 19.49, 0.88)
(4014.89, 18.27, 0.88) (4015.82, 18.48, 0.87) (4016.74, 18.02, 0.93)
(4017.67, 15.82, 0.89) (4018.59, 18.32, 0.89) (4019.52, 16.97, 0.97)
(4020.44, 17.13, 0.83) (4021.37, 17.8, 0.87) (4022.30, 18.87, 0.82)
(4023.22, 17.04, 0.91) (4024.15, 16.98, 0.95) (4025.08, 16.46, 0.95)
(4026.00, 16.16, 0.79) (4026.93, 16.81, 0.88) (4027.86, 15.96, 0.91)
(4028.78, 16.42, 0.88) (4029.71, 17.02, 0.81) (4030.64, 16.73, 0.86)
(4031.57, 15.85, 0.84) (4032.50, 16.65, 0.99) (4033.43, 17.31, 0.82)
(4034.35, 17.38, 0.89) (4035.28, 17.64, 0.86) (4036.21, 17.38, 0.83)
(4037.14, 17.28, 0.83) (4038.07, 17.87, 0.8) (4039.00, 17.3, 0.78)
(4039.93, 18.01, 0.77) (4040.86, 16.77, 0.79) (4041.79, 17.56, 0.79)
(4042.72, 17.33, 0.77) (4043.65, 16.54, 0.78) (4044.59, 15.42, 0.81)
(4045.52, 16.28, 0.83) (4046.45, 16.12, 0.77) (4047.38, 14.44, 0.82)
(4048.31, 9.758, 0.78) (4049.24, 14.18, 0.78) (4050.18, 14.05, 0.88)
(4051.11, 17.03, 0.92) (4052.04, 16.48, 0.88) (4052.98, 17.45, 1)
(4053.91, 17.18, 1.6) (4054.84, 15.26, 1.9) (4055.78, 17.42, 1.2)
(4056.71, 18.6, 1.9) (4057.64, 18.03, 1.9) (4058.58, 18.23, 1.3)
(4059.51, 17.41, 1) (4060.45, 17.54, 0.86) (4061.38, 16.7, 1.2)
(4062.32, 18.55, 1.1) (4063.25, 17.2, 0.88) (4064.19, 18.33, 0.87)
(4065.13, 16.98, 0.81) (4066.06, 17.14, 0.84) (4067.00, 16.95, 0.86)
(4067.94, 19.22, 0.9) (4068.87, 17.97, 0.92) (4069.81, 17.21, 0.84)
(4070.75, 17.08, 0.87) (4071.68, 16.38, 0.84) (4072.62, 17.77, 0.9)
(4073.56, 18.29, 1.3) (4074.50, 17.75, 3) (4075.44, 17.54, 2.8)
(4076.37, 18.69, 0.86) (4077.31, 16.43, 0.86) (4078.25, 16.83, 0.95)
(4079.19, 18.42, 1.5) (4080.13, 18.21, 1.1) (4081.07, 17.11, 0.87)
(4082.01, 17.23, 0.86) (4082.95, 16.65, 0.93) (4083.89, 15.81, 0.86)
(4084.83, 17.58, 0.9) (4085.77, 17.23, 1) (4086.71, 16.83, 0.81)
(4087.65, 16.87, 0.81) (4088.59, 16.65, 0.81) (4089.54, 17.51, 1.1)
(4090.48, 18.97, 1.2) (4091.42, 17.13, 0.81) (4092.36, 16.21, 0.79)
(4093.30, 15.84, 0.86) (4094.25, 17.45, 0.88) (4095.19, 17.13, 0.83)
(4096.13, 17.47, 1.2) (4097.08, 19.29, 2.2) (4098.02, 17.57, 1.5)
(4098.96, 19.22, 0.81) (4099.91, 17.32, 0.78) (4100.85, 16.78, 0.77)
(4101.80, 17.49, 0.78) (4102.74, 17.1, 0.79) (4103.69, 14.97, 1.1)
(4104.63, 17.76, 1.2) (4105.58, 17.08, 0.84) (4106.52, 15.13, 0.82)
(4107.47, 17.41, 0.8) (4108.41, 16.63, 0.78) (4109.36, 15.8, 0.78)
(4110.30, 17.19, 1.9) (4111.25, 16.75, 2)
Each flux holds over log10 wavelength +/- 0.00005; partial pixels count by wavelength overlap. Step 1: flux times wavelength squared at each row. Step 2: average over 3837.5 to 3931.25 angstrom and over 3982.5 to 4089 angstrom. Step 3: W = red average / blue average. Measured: 1.29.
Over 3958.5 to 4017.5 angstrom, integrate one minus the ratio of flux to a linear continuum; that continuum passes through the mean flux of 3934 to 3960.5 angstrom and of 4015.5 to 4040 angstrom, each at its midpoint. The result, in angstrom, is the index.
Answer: 3.1 angstrom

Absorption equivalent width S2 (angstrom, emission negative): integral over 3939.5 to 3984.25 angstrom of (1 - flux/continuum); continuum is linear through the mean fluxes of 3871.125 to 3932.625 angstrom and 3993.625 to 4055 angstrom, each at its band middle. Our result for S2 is 9.0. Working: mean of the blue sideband 16.3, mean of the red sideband 18.5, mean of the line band 13.8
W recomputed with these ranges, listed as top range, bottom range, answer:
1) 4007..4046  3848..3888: 1.30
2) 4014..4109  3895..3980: 1.22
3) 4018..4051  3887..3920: 1.08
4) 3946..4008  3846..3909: 1.15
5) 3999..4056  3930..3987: 1.26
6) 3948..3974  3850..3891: 0.91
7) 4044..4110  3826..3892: 1.31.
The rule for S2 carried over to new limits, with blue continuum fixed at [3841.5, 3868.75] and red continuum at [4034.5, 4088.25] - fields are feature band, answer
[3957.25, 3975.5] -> 7.3 angstrom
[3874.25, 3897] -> -1.9 angstrom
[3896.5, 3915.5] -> -1.7 angstrom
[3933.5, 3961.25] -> -4.6 angstrom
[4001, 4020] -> -4.6 angstrom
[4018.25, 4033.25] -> -0.4 angstrom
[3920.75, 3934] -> -1.7 angstrom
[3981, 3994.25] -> -4.9 angstrom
